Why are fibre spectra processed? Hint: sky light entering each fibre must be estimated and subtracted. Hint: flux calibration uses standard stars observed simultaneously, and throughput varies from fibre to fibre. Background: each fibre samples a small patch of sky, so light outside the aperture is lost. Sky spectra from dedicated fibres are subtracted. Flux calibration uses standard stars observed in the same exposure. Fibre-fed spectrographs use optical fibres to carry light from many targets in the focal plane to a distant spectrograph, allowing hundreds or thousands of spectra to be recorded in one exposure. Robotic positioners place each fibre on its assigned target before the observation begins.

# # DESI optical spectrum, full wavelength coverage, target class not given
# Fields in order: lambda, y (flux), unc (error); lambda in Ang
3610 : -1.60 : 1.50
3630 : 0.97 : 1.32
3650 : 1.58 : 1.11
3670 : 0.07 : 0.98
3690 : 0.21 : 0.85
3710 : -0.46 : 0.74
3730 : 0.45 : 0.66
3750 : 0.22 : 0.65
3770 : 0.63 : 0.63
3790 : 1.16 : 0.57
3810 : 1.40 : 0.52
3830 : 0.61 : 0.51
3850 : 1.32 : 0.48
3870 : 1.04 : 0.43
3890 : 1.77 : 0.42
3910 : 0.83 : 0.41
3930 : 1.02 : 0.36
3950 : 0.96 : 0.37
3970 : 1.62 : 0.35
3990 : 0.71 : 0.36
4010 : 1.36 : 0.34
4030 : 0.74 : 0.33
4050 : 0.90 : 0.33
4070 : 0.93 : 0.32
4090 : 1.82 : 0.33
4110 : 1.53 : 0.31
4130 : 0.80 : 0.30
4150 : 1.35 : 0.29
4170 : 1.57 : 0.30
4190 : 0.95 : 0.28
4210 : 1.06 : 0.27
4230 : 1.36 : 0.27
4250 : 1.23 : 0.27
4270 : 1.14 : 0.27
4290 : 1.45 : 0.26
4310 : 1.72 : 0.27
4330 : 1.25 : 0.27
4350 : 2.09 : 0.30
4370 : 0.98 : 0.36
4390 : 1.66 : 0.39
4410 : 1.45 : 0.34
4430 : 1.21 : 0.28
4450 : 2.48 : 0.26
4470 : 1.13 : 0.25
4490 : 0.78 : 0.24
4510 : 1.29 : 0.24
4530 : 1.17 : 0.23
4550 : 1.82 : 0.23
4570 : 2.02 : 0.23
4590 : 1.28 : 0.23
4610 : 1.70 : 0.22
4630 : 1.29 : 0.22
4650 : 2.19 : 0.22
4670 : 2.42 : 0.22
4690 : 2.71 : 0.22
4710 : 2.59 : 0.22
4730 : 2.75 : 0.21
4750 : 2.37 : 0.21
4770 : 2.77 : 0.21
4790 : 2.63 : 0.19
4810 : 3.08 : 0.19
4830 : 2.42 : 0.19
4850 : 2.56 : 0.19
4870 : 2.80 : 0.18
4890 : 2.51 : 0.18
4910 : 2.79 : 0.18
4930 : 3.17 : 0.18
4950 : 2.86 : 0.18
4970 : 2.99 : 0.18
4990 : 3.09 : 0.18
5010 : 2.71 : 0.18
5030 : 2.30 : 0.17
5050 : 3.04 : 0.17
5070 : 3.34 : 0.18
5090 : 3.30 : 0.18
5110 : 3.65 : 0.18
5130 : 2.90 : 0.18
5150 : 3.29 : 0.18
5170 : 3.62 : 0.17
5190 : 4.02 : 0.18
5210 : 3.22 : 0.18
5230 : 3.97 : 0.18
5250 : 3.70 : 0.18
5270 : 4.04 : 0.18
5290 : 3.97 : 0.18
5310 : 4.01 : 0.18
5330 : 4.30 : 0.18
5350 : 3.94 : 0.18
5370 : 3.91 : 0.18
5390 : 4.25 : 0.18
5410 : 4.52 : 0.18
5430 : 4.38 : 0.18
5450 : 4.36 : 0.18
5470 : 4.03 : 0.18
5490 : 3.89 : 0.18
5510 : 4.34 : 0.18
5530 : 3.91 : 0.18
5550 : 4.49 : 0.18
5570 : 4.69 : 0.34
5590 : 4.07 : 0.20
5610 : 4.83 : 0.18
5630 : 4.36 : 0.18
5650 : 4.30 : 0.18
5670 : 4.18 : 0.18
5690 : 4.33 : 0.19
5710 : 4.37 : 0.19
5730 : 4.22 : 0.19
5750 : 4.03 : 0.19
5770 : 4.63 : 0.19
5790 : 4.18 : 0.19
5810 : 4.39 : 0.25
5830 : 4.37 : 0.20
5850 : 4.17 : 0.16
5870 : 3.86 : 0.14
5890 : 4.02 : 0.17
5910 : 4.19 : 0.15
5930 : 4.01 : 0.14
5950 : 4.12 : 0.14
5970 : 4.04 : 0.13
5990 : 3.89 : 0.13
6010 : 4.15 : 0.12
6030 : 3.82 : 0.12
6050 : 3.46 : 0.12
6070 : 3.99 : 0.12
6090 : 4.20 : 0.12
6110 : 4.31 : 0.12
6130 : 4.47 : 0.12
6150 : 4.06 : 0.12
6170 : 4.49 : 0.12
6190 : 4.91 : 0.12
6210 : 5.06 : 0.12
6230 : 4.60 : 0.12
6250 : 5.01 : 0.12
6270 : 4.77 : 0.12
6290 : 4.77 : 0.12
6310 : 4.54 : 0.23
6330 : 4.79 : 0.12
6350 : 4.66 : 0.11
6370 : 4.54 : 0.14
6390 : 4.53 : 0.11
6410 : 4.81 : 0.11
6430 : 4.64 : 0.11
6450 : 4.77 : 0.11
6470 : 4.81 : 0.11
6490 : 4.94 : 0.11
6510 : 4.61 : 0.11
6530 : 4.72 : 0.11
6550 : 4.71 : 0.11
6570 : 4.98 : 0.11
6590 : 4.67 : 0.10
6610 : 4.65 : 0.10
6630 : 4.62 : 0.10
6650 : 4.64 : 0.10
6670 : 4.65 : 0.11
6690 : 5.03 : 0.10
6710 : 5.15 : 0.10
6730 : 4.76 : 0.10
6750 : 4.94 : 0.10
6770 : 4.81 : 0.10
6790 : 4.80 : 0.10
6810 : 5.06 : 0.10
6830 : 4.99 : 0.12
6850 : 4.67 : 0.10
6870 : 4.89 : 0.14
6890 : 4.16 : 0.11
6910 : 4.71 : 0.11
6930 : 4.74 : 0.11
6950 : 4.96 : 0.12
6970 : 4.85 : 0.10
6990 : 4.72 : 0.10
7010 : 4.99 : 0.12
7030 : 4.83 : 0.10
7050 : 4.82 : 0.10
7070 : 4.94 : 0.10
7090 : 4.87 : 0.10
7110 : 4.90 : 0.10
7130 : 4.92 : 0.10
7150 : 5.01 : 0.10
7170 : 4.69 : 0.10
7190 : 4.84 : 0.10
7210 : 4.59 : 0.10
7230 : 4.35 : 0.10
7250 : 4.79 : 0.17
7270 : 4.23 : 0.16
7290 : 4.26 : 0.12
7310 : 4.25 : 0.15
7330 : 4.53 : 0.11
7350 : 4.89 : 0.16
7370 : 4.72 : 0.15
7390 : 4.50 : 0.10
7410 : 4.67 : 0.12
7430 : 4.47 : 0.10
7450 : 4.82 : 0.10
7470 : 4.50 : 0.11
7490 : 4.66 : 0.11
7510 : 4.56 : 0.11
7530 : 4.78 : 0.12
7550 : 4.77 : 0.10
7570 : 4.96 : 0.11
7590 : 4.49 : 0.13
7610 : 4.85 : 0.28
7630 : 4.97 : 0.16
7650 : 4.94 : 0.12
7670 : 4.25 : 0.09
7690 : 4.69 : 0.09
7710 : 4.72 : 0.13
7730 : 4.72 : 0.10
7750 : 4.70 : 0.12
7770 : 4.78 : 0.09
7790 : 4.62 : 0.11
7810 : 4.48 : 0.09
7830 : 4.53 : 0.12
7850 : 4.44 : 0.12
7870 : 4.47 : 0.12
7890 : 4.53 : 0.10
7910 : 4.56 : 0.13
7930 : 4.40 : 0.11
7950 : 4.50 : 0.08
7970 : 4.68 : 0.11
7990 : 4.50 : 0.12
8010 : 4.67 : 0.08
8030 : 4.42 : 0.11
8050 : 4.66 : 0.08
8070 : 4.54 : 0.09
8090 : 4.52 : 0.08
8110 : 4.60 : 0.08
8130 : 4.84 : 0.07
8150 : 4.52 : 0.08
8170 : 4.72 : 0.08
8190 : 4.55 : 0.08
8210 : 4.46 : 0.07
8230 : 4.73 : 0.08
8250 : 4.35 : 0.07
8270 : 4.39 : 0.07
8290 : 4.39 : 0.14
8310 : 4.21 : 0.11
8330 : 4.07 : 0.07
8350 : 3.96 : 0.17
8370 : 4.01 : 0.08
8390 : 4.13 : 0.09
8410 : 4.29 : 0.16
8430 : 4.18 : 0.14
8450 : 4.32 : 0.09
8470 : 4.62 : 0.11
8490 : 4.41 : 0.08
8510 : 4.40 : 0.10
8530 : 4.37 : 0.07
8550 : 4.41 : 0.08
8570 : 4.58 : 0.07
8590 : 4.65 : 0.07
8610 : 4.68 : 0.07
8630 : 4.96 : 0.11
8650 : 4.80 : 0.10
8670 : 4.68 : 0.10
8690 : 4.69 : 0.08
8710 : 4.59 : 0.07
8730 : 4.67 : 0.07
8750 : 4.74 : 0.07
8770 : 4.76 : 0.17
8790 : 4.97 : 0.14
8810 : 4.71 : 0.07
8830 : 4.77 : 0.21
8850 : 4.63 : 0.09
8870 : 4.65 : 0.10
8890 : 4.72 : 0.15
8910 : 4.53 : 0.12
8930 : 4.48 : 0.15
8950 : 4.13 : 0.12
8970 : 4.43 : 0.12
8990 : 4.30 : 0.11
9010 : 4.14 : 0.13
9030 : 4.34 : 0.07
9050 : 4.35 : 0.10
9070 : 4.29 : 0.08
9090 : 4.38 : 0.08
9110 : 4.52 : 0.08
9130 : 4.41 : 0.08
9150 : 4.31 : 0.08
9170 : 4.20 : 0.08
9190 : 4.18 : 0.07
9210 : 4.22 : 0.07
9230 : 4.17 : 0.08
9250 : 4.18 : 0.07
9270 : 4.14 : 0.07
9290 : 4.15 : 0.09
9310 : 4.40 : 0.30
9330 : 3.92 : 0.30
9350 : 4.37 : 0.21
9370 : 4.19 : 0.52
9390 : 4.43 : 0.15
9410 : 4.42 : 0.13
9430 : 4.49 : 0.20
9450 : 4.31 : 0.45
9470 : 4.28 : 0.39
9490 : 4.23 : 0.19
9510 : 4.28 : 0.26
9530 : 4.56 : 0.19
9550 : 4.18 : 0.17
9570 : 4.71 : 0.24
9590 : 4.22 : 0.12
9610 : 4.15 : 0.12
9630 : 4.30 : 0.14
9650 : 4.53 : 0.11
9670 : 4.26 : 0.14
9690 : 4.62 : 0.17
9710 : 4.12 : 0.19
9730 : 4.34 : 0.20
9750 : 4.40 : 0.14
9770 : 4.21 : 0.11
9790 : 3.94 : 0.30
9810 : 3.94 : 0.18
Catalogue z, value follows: 0.168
